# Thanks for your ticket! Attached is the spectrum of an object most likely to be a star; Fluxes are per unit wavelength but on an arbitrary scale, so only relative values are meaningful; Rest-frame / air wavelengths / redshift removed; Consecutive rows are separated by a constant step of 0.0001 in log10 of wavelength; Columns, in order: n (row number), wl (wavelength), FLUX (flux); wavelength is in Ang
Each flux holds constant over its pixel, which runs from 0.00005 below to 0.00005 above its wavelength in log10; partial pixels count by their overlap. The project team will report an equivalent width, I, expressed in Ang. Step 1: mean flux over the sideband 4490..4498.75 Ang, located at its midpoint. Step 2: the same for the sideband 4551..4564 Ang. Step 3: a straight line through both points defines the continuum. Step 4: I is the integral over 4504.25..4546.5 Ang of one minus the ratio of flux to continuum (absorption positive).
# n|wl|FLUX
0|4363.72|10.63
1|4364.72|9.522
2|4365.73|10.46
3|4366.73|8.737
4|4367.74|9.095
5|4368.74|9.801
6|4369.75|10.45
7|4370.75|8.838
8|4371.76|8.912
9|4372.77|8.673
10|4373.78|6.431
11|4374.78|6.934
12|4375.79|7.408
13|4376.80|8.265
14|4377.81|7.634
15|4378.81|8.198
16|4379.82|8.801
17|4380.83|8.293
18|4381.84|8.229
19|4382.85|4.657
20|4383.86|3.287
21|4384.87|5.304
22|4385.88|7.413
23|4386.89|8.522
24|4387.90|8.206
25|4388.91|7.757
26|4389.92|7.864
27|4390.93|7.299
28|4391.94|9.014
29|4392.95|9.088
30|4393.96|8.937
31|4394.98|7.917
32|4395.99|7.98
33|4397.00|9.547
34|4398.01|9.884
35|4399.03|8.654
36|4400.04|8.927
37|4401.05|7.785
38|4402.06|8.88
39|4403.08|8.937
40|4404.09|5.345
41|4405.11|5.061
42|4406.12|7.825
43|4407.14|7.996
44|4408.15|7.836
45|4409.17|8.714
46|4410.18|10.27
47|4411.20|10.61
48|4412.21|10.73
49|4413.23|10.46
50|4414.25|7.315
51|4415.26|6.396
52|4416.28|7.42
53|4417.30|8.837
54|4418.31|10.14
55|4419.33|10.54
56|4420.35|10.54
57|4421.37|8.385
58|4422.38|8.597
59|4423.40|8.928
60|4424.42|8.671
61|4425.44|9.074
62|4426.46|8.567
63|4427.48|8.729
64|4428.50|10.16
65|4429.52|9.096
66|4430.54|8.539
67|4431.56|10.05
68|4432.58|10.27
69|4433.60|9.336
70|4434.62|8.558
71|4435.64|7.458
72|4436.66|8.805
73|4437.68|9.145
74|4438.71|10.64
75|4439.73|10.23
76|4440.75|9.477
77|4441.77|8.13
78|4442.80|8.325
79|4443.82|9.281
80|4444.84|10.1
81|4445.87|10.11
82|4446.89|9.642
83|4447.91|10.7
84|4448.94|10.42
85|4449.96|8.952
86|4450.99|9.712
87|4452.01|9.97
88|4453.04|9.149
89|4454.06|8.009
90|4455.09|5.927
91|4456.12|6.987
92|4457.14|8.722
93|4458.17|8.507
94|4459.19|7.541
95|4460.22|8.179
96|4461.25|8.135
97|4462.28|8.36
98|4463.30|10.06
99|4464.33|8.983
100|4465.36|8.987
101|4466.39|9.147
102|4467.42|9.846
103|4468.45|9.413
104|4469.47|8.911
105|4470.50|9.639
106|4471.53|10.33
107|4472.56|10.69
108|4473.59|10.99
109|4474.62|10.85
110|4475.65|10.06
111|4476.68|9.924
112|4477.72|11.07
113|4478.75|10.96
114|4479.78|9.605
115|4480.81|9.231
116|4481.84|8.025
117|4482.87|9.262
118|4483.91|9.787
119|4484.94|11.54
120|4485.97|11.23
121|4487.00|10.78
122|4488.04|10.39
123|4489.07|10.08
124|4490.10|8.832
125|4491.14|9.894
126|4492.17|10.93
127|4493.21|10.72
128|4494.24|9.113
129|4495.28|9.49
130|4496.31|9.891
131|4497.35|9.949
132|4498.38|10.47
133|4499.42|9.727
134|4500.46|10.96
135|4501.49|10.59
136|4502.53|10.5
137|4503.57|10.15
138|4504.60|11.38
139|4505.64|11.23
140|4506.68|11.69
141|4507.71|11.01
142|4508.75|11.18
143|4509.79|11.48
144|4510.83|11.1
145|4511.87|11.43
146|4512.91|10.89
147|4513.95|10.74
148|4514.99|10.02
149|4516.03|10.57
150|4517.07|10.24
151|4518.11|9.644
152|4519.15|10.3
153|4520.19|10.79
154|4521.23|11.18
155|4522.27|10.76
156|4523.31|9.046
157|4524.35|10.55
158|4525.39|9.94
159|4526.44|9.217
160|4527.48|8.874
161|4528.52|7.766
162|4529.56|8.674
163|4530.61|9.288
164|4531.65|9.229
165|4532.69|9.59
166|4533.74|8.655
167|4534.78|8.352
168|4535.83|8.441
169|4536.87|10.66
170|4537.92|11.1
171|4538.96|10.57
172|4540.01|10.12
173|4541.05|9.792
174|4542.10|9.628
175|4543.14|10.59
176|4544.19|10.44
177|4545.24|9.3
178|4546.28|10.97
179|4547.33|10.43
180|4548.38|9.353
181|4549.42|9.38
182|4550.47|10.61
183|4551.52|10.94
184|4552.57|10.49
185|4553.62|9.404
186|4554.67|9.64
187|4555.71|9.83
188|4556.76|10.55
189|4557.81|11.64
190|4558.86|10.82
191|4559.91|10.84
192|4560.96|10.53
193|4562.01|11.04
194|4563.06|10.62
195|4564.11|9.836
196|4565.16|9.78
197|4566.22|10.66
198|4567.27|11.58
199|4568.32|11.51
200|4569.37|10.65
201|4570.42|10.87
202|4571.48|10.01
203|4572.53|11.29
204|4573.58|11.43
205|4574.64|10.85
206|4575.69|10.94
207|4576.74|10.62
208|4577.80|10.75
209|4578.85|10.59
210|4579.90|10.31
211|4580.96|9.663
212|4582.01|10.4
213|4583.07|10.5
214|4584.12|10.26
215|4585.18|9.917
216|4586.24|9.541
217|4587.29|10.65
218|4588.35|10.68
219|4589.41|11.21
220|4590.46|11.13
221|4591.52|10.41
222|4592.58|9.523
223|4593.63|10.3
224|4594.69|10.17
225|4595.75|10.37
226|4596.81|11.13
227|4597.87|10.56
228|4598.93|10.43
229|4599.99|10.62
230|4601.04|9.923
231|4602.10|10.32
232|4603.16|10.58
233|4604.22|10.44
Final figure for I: 0.3 Ang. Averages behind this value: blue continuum 9.96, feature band 10.1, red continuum 10.5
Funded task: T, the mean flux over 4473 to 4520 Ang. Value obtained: 10.4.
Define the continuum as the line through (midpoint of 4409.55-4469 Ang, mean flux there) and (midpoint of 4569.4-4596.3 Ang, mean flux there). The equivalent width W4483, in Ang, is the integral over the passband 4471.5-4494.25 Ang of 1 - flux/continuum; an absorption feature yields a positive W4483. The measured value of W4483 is -1.7 Ang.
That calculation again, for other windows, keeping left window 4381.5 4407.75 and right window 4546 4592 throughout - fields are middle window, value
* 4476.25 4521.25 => -4.9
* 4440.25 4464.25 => -0.7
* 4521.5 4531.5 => 0.5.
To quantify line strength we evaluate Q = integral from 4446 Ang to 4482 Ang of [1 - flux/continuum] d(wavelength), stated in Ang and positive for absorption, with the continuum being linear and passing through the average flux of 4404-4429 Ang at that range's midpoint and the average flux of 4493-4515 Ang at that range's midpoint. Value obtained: 1.6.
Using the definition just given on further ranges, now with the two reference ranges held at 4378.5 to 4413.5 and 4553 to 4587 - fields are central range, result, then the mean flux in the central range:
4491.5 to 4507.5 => -1.5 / 10.5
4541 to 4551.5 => 0.1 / 10.1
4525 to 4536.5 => 1.2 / 8.92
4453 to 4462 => 1.1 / 7.85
